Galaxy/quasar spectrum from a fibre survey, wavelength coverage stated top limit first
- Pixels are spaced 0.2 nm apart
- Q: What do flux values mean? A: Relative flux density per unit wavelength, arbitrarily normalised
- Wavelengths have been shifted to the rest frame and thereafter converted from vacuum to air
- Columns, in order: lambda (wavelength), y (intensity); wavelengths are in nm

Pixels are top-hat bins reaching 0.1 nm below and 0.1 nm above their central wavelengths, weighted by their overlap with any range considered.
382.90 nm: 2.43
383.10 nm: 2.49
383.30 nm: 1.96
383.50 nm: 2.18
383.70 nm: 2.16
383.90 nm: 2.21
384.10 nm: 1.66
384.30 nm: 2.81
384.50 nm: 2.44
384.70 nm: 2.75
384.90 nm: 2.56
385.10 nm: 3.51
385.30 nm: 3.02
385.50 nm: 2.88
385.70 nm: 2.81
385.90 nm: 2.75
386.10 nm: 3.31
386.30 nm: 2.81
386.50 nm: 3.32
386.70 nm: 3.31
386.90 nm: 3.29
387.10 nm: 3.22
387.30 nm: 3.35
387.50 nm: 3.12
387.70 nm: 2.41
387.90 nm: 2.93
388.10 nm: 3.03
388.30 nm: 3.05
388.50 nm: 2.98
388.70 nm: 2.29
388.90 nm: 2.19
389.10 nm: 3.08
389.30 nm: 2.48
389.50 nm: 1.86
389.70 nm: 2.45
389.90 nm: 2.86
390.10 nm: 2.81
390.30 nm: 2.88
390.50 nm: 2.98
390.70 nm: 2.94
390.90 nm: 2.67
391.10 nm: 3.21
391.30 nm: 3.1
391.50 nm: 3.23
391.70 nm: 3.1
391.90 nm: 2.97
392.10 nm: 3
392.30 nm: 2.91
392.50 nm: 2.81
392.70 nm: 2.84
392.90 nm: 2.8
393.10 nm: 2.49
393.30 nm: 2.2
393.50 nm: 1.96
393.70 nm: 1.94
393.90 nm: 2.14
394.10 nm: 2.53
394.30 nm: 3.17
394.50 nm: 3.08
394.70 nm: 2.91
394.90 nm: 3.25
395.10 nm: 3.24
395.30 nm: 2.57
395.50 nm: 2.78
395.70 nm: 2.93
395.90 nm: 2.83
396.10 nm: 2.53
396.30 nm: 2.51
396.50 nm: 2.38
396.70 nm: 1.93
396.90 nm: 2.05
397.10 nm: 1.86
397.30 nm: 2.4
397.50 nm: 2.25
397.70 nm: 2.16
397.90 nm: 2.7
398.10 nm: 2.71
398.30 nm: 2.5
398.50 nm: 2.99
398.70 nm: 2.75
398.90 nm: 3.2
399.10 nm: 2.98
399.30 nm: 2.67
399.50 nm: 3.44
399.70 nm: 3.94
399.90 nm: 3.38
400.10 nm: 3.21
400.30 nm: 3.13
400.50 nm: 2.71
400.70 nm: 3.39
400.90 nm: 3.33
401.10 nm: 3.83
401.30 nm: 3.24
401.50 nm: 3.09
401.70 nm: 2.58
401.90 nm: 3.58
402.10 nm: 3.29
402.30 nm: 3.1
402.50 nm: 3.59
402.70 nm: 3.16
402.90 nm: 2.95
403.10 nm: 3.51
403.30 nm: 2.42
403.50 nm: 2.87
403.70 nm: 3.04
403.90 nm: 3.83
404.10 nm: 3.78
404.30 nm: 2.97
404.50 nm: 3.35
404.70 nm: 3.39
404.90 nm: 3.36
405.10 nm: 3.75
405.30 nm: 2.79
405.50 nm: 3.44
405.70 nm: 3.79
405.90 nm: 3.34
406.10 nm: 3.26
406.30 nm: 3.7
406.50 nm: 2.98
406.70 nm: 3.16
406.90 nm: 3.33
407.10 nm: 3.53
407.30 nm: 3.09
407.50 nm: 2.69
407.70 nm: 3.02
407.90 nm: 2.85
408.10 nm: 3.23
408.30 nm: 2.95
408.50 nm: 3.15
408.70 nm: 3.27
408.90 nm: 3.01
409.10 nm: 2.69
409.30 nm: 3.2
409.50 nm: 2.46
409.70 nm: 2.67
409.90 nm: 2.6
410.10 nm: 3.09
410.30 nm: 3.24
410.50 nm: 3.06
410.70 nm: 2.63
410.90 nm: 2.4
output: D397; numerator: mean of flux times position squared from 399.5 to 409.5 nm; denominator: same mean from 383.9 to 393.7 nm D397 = 1.2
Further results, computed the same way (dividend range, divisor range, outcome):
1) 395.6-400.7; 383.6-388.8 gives 1.02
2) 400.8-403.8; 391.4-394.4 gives 1.24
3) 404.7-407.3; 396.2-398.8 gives 1.46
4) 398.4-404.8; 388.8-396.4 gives 1.22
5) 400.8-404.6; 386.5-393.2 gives 1.20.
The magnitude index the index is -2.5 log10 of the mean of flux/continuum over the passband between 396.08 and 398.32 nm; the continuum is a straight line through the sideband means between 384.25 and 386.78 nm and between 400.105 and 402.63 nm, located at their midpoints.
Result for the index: 0.34 mag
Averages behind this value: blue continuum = 2.94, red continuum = 3.24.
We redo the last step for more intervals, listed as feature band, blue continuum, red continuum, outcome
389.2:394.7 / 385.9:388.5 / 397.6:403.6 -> 0.13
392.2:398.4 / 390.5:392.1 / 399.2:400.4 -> 0.23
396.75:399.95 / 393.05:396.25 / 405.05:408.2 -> 0.05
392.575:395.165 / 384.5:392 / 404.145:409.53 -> 0.13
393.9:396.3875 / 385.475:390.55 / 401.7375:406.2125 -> 0.08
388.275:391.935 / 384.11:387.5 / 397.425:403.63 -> 0.08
